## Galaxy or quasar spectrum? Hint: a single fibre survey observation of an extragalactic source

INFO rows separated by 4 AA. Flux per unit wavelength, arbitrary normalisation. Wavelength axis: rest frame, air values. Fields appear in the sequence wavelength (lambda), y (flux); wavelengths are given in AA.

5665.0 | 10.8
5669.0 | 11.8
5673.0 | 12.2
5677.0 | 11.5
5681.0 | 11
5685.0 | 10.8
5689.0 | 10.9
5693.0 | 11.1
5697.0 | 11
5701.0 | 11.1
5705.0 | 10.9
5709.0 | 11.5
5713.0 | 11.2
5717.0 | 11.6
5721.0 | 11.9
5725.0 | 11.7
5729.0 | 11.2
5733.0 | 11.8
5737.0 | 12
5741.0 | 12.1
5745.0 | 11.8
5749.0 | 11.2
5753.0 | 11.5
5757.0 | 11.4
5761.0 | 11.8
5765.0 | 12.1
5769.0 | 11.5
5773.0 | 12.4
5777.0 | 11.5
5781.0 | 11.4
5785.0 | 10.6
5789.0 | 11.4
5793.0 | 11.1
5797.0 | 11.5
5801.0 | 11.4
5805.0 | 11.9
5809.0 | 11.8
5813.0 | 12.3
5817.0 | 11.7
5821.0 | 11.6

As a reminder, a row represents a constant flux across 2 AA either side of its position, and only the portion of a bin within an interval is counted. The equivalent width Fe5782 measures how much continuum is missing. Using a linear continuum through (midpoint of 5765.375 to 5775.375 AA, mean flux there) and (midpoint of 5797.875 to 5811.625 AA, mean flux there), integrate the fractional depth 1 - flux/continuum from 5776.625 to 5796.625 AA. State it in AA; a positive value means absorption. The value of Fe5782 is 1.08 AA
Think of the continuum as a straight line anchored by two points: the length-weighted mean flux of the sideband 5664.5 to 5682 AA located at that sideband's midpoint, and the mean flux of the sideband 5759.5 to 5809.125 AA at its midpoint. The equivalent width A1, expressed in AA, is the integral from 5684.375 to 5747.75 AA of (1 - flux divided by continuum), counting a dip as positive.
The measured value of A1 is 0.7 AA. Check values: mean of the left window 11.5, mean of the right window 11.6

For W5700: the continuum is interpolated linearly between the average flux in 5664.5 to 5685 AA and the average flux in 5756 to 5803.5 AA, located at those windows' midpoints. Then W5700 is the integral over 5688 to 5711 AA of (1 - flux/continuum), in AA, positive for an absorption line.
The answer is 0.7 AA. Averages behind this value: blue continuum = 11.4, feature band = 11.1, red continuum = 11.5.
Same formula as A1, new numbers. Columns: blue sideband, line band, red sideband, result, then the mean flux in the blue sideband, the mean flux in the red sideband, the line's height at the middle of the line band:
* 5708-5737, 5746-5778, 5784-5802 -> -0.85 AA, 11.6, 11.2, 11.4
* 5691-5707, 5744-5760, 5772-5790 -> -0.28 AA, 11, 11.4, 11.3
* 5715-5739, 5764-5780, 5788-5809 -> -0.36 AA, 11.7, 11.5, 11.6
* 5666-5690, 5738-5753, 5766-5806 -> -0.34 AA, 11.4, 11.5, 11.4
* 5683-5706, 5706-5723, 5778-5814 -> -0.68 AA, 11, 11.5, 11.1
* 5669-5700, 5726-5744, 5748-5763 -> -0.55 AA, 11.2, 11.5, 11.4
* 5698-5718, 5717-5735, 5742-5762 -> -0.45 AA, 11.2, 11.6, 11.4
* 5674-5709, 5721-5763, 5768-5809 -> -1.35 AA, 11.1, 11.5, 11.3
